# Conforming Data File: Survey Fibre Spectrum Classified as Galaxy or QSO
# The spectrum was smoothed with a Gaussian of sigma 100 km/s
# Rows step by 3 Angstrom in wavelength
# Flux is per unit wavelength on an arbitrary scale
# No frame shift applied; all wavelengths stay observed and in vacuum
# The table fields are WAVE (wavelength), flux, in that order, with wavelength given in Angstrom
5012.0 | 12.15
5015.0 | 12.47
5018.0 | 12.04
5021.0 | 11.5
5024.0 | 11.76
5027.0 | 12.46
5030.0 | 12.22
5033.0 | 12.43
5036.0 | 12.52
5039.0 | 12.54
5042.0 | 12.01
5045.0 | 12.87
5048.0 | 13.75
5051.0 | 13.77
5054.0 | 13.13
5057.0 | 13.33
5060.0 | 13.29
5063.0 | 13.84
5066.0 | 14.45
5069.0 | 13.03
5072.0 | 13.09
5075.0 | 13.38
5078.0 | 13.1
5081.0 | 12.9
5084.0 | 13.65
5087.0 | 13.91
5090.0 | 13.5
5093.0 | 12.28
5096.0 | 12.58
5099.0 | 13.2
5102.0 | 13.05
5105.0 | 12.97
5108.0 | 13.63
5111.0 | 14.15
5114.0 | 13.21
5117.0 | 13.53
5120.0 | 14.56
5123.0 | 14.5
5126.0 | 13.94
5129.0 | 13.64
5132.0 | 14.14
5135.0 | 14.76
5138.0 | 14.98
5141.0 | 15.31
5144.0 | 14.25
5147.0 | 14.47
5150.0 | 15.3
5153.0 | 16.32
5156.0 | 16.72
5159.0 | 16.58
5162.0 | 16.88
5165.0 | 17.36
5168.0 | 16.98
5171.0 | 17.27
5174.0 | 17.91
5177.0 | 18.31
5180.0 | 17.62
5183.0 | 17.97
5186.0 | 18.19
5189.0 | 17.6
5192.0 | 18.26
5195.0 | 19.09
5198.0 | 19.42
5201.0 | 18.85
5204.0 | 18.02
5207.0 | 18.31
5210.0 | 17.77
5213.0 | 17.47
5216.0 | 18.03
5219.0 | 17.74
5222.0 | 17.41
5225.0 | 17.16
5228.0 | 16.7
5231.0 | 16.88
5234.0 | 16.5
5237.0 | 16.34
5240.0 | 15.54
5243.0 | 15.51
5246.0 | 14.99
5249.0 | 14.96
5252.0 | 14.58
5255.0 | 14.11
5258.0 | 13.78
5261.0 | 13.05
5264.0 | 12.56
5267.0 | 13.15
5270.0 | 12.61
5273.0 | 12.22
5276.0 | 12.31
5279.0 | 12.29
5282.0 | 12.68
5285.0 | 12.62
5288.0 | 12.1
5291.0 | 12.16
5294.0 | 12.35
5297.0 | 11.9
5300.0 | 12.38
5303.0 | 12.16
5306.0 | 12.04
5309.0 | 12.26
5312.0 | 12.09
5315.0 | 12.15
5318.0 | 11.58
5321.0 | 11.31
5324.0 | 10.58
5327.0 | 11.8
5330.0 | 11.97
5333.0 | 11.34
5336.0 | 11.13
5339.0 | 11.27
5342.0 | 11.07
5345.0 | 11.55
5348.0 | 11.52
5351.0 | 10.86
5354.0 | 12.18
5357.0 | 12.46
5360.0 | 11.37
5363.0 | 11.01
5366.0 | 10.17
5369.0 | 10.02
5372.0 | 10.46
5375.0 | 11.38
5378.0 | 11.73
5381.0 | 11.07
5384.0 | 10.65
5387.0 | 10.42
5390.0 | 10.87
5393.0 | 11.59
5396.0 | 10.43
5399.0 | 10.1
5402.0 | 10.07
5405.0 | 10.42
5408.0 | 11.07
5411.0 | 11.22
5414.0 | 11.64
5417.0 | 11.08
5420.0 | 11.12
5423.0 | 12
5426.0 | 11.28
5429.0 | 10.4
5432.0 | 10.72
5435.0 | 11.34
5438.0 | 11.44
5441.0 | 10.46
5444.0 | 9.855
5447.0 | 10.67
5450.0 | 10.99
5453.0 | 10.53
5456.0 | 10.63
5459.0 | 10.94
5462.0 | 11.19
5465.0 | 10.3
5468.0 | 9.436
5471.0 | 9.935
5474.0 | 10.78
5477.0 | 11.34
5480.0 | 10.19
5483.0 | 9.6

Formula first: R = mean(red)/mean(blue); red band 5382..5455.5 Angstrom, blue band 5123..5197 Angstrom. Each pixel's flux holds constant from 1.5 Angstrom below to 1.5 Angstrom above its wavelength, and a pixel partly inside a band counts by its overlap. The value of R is 0.7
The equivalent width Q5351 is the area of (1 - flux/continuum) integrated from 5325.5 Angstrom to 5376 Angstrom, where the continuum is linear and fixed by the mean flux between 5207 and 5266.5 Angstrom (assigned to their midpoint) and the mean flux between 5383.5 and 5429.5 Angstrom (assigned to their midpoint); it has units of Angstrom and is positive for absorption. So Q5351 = 5.1 Angstrom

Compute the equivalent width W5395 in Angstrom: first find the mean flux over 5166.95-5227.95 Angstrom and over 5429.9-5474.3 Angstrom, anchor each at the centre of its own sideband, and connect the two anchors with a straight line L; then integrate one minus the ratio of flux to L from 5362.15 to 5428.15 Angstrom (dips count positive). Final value 7.1 Angstrom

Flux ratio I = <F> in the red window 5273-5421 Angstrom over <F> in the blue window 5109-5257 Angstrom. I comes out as 0.70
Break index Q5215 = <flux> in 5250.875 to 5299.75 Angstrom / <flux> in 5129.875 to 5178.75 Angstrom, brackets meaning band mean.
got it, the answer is 0.79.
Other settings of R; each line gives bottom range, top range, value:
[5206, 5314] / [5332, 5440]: 0.77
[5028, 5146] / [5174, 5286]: 1.19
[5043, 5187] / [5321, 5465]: 0.75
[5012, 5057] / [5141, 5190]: 1.34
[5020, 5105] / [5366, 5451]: 0.84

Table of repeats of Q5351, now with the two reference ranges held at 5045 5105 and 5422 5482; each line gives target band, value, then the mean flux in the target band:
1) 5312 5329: 0.09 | 11.6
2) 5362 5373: 0.88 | 10.4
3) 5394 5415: 0.61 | 10.7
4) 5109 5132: -1.68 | 13.9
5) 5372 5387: 0.20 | 11.1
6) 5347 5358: -0.33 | 11.7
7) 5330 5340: 0.14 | 11.4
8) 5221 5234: -4.99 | 17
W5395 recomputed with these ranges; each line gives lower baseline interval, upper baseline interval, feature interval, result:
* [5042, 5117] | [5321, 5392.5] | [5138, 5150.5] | -1.9 Angstrom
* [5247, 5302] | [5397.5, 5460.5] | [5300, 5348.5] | 2.4 Angstrom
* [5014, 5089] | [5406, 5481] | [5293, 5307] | -0.7 Angstrom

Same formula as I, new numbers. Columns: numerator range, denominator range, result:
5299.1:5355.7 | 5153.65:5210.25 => 0.65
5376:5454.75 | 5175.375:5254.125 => 0.63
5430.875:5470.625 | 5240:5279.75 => 0.78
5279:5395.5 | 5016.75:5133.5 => 0.88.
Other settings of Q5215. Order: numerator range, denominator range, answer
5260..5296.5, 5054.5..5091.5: 0.93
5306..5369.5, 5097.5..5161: 0.79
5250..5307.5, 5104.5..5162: 0.87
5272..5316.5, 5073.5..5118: 0.92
